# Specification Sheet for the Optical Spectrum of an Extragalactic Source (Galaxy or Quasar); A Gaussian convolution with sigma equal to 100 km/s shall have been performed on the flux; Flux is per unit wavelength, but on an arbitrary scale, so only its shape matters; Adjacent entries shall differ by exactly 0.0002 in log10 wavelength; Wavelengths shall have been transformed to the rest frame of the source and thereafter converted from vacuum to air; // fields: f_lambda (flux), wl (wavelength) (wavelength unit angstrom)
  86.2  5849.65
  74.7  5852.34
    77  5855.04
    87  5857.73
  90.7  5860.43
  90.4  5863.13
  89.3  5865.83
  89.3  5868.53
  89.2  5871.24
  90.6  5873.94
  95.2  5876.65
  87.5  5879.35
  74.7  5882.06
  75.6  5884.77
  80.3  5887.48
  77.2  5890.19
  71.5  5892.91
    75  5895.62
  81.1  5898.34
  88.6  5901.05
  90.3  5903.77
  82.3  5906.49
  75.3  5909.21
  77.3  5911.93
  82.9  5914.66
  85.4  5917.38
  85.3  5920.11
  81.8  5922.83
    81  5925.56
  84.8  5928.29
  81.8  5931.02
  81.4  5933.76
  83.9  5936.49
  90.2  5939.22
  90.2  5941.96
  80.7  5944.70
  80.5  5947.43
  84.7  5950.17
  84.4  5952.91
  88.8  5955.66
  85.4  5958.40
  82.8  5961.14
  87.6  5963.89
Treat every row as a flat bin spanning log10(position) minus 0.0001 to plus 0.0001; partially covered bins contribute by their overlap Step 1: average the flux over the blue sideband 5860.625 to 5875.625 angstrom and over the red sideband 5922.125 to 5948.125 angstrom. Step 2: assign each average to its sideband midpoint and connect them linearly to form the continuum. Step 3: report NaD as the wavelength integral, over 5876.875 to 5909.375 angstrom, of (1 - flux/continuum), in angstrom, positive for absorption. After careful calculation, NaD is 2.6 angstrom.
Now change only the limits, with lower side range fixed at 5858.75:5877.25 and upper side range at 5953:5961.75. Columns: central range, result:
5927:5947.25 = 0.5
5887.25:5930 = 3.4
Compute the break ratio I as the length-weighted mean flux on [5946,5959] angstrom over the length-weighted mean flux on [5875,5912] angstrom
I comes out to 1.05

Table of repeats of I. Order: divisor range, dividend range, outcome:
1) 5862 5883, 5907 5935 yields 0.92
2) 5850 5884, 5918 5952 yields 0.97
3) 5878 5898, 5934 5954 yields 1.09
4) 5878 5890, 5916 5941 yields 1.06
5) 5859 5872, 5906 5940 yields 0.92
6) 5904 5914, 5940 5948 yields 1.06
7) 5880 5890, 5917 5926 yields 1.07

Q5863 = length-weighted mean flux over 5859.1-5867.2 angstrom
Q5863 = 90.2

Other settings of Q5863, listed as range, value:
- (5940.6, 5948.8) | 83.8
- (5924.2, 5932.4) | 82.5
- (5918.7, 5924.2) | 83.6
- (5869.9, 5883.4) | 87.5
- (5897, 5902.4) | 85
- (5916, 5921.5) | 85.4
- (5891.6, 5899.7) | 76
